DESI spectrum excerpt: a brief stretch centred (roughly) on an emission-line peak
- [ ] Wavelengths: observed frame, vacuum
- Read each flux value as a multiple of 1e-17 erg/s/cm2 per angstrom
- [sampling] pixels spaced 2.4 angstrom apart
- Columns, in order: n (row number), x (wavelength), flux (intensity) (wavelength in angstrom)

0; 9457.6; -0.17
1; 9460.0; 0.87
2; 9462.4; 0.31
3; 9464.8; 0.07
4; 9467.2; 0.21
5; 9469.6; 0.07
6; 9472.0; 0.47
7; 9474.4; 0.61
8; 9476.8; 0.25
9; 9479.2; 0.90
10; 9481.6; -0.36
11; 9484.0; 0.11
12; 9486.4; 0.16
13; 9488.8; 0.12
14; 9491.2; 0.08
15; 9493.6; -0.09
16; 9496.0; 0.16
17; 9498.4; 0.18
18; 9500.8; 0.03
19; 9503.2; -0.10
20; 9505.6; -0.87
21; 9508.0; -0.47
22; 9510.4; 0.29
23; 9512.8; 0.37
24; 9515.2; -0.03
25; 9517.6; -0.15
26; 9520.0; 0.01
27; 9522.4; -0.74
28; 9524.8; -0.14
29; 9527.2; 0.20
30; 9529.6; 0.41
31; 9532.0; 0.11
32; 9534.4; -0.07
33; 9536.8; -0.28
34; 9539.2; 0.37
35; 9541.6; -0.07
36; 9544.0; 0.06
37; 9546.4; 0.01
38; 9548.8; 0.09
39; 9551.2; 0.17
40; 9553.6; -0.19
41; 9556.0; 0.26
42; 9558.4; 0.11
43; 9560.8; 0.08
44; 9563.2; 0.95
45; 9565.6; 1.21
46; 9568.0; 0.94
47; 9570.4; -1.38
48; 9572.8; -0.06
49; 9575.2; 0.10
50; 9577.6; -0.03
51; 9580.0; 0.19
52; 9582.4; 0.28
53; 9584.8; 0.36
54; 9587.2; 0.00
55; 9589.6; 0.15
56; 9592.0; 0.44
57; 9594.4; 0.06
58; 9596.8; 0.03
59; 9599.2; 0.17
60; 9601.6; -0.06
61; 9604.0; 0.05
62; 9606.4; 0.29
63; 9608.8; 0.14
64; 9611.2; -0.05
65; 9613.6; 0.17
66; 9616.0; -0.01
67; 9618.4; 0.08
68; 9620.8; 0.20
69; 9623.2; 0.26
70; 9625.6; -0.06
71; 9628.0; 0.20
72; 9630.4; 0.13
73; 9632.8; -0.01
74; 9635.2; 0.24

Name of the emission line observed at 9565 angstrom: [O III] 5007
